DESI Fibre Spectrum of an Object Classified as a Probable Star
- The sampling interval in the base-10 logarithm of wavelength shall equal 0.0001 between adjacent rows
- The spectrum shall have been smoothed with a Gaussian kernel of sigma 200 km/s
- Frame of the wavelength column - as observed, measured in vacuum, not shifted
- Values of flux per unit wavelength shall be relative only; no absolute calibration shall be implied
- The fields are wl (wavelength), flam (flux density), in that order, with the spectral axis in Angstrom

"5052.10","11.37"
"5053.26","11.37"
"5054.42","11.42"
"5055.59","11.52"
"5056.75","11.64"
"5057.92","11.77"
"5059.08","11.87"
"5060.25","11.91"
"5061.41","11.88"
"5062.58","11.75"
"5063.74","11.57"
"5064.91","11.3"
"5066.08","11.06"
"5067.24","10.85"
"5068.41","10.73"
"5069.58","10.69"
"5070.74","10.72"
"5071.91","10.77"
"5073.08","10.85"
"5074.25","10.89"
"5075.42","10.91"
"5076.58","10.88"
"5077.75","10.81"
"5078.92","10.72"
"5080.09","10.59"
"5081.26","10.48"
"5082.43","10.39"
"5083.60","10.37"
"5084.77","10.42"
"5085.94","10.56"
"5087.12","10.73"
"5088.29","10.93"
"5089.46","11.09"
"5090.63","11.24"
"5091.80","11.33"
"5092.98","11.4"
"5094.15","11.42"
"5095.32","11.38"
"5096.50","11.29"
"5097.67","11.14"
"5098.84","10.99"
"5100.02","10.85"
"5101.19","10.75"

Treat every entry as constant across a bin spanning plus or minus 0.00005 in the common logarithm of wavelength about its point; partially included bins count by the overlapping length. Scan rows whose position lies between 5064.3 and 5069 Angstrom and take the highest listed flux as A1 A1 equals 11.3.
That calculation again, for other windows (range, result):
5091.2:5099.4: 11.42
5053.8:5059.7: 11.87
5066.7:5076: 10.91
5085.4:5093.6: 11.4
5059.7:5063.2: 11.91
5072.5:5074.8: 10.89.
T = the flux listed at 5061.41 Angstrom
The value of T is 11.88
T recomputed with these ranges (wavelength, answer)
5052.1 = 11.37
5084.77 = 10.42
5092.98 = 11.4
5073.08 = 10.85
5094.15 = 11.42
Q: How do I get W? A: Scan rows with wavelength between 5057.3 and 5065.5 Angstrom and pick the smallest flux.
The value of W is 11.3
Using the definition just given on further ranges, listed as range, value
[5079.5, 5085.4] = 10.37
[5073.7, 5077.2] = 10.88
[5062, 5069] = 10.73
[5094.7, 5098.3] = 11.14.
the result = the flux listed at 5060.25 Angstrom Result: 11.91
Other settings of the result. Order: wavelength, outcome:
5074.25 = 10.89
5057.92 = 11.77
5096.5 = 11.29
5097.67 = 11.14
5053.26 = 11.37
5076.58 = 10.88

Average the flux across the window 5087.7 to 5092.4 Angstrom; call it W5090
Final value 11.1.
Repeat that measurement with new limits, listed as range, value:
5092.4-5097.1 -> 11.4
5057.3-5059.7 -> 11.8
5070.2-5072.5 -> 10.7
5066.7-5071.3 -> 10.8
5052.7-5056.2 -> 11.4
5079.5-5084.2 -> 10.5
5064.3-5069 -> 11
